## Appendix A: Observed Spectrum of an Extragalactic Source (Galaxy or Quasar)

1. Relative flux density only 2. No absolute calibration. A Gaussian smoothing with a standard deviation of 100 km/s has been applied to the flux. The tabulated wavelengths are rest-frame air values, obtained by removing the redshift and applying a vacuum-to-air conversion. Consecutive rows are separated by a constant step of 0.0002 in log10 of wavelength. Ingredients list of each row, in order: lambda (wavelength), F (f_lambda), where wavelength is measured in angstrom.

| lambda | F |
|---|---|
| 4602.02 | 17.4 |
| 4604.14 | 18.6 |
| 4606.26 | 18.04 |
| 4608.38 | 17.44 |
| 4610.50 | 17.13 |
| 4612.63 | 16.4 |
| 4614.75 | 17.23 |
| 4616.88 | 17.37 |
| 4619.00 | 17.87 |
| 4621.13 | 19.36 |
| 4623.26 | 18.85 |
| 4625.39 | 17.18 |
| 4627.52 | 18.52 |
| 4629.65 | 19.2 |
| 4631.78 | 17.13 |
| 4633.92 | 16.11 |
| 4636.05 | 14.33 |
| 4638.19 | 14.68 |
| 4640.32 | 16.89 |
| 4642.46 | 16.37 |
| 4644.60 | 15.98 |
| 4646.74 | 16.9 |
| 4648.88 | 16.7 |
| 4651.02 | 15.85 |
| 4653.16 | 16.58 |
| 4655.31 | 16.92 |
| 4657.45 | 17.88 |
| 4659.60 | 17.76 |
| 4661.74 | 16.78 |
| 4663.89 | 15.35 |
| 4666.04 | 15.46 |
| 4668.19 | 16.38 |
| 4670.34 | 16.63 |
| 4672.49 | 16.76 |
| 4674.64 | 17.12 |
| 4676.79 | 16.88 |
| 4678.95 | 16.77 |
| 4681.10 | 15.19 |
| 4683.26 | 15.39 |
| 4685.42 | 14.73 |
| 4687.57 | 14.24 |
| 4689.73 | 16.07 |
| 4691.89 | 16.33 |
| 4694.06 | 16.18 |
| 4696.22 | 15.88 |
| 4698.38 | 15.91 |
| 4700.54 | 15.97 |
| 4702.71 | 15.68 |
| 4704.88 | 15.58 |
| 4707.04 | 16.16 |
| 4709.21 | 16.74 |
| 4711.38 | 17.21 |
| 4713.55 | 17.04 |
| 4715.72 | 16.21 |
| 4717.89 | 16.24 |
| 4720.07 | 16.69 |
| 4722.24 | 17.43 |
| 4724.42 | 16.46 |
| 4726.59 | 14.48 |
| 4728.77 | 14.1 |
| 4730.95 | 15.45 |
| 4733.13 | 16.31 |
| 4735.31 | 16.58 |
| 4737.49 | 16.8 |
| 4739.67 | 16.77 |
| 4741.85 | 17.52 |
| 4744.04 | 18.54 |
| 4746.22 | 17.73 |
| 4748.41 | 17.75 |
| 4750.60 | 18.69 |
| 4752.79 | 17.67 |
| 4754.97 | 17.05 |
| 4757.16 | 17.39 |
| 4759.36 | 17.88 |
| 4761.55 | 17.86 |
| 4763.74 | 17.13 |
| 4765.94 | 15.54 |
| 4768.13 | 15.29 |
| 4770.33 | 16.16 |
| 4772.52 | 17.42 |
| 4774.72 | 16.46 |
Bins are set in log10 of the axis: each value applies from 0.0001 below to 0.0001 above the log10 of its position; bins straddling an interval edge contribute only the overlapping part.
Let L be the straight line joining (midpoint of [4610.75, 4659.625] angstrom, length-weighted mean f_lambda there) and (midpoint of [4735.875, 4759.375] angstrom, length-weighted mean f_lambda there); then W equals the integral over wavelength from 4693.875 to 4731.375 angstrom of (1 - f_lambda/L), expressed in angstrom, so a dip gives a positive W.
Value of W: 2.8 angstrom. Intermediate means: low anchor 17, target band 16.1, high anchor 17.6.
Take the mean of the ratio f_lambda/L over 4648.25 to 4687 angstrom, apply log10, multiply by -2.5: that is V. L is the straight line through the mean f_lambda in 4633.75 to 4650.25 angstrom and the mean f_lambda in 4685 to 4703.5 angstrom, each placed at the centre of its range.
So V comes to -0.03 mag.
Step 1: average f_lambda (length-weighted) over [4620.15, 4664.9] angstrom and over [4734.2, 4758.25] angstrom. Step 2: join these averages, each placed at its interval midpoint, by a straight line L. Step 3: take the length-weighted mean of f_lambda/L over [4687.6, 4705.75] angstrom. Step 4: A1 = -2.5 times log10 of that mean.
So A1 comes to 0.09 mag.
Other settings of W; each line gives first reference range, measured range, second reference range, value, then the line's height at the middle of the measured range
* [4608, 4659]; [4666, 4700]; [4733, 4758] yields 2.38 angstrom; 17.2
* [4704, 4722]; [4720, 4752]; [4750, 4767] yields 0.38 angstrom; 17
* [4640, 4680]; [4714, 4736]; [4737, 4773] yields 1.34 angstrom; 17.1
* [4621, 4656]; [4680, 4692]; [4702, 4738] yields 0.88 angstrom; 16.5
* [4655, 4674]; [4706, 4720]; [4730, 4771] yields 0.24 angstrom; 16.9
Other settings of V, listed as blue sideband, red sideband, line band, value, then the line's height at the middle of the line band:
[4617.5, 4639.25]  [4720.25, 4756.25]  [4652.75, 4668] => 0.03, 17.2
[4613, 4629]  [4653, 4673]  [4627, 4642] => 0.06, 17.6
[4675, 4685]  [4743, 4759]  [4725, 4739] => 0.11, 17.3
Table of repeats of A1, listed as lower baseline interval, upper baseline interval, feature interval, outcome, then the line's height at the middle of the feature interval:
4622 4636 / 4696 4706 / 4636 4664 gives 0.039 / 17.1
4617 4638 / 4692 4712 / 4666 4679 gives 0.001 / 16.7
